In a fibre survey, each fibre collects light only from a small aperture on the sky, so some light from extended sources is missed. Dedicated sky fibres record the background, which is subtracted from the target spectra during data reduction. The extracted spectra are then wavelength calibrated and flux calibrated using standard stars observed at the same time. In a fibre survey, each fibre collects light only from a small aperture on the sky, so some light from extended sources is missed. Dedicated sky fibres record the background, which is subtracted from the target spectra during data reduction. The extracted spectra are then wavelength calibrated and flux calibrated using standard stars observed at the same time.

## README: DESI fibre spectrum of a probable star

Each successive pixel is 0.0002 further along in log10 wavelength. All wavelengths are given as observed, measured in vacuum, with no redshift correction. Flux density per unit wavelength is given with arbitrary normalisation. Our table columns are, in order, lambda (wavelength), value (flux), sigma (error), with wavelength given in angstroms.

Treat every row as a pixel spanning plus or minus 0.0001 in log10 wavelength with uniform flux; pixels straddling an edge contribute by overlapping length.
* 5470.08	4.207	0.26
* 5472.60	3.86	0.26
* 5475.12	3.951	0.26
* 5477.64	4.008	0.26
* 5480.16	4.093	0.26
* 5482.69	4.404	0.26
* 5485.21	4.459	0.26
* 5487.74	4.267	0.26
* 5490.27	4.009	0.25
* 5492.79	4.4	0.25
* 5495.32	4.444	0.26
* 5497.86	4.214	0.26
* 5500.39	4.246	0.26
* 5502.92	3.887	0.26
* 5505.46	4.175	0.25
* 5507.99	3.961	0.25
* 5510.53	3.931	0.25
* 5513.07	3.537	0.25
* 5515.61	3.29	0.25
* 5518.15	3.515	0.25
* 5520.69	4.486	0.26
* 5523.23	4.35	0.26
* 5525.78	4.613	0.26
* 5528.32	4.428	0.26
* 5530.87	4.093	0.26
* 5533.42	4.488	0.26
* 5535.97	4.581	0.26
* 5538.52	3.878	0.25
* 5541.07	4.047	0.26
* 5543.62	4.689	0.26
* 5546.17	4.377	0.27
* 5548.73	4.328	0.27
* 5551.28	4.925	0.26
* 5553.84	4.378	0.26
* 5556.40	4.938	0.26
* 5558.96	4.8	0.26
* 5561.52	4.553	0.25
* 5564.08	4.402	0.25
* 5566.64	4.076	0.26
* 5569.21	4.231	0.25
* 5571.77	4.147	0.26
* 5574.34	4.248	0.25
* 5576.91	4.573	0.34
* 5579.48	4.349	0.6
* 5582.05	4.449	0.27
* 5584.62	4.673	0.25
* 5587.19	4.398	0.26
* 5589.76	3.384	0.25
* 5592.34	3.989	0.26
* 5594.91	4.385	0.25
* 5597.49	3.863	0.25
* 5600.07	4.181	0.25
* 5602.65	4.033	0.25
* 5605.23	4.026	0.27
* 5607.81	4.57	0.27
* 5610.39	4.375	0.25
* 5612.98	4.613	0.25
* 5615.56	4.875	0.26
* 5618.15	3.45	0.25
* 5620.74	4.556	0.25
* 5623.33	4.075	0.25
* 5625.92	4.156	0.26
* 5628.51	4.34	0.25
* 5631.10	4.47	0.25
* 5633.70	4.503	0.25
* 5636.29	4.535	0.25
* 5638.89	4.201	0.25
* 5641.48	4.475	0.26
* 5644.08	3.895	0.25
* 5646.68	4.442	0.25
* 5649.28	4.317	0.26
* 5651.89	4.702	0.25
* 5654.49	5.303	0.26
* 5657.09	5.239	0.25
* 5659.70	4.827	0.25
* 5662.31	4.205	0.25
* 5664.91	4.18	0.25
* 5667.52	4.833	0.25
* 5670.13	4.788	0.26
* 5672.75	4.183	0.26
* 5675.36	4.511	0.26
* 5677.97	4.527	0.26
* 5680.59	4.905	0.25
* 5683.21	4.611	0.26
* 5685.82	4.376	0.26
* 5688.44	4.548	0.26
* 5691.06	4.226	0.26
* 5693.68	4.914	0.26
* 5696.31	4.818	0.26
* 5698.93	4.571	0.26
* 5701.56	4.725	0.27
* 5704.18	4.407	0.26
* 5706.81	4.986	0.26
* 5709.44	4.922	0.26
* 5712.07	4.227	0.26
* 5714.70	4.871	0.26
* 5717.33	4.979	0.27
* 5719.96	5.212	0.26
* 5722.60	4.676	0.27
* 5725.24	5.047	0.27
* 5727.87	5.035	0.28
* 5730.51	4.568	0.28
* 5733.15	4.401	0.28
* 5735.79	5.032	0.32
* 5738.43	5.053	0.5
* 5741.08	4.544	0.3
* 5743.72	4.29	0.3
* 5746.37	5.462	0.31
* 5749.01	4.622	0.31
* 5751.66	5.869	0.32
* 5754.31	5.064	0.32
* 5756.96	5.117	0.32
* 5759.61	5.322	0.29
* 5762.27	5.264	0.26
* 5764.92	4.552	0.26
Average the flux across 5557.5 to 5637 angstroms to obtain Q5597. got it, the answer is 4.3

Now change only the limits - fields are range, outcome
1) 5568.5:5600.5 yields 4.22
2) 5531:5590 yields 4.4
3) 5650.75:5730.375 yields 4.71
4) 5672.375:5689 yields 4.54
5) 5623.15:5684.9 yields 4.52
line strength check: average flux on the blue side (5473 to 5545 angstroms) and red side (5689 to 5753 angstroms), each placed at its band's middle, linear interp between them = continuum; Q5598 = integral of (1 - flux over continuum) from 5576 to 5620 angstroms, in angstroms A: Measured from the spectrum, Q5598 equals 1.8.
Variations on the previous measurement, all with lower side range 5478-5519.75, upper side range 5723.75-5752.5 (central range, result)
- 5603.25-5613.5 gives 0.2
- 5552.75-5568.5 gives -0.9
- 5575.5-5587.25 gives -0.4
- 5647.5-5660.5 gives -0.8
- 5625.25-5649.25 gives 1.0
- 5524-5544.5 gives -0.8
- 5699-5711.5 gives 0.2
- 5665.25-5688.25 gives 0.5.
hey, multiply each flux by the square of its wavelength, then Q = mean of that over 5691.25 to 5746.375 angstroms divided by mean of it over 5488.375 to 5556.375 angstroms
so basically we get 1.2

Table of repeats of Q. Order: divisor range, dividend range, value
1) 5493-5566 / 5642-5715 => 1.14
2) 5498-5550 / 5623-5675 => 1.13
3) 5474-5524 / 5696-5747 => 1.27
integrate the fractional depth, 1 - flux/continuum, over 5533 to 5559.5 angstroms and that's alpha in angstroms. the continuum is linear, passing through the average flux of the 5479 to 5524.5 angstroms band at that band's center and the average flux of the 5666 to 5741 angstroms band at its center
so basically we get -1.6 angstroms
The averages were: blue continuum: 4.09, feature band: 4.49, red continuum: 4.71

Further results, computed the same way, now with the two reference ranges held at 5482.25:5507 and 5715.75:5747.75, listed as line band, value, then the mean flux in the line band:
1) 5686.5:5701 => 0.5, 4.61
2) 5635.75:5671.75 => 0.7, 4.56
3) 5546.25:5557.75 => -0.6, 4.61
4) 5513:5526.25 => 1.1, 3.96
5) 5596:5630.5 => 2.3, 4.24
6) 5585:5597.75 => 1.2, 4.06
